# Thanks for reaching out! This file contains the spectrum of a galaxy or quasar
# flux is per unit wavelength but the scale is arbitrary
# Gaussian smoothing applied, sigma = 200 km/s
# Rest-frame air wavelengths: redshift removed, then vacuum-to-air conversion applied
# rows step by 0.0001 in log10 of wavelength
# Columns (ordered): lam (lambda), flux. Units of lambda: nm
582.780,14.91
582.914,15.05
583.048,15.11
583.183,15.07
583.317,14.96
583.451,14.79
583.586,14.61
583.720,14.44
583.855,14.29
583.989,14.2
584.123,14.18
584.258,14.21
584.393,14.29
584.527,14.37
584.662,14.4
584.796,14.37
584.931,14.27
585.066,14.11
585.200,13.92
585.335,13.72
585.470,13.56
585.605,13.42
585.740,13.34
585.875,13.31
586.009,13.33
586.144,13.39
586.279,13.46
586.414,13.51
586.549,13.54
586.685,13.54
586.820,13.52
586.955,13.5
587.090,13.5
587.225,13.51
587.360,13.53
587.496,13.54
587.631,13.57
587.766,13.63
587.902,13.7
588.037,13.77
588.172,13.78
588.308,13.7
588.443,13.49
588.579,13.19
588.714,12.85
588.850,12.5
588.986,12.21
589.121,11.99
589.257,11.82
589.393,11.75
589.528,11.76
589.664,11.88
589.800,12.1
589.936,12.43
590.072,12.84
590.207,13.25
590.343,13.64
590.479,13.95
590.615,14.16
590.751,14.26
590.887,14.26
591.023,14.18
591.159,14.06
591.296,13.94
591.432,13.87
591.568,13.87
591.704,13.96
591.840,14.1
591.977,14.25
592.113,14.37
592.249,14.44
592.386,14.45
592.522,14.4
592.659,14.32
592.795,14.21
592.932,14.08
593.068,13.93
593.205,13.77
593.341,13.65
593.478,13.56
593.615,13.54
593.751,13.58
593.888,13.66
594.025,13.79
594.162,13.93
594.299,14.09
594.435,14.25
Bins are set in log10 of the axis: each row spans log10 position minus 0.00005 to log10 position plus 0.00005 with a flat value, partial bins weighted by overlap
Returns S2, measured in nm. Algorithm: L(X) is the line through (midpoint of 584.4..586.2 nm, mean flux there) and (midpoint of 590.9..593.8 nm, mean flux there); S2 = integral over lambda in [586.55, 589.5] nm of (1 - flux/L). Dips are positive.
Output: 0.16 nm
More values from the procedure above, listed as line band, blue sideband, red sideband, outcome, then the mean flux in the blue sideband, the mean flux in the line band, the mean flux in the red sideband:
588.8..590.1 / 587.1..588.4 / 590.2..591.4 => 0.16 nm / 13.6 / 12.1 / 14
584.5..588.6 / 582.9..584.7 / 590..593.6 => 0.20 nm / 14.6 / 13.7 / 14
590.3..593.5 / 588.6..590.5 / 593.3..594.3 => -0.23 nm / 12.5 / 14.1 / 13.7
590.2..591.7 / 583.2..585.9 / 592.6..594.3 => 0.00 nm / 14.2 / 14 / 13.8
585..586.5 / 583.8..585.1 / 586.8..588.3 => 0.05 nm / 14.3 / 13.6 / 13.6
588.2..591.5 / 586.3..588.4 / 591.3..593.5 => 0.18 nm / 13.6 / 13.1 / 14.1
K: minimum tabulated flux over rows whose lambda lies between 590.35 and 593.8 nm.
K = 13.54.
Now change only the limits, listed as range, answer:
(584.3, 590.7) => 11.75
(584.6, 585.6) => 13.56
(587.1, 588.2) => 13.51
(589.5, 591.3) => 11.76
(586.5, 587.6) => 13.5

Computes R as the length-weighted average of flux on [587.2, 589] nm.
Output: 13.4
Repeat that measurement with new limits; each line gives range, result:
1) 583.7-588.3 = 13.8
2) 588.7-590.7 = 12.6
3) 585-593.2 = 13.5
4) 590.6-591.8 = 14.1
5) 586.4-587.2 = 13.5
